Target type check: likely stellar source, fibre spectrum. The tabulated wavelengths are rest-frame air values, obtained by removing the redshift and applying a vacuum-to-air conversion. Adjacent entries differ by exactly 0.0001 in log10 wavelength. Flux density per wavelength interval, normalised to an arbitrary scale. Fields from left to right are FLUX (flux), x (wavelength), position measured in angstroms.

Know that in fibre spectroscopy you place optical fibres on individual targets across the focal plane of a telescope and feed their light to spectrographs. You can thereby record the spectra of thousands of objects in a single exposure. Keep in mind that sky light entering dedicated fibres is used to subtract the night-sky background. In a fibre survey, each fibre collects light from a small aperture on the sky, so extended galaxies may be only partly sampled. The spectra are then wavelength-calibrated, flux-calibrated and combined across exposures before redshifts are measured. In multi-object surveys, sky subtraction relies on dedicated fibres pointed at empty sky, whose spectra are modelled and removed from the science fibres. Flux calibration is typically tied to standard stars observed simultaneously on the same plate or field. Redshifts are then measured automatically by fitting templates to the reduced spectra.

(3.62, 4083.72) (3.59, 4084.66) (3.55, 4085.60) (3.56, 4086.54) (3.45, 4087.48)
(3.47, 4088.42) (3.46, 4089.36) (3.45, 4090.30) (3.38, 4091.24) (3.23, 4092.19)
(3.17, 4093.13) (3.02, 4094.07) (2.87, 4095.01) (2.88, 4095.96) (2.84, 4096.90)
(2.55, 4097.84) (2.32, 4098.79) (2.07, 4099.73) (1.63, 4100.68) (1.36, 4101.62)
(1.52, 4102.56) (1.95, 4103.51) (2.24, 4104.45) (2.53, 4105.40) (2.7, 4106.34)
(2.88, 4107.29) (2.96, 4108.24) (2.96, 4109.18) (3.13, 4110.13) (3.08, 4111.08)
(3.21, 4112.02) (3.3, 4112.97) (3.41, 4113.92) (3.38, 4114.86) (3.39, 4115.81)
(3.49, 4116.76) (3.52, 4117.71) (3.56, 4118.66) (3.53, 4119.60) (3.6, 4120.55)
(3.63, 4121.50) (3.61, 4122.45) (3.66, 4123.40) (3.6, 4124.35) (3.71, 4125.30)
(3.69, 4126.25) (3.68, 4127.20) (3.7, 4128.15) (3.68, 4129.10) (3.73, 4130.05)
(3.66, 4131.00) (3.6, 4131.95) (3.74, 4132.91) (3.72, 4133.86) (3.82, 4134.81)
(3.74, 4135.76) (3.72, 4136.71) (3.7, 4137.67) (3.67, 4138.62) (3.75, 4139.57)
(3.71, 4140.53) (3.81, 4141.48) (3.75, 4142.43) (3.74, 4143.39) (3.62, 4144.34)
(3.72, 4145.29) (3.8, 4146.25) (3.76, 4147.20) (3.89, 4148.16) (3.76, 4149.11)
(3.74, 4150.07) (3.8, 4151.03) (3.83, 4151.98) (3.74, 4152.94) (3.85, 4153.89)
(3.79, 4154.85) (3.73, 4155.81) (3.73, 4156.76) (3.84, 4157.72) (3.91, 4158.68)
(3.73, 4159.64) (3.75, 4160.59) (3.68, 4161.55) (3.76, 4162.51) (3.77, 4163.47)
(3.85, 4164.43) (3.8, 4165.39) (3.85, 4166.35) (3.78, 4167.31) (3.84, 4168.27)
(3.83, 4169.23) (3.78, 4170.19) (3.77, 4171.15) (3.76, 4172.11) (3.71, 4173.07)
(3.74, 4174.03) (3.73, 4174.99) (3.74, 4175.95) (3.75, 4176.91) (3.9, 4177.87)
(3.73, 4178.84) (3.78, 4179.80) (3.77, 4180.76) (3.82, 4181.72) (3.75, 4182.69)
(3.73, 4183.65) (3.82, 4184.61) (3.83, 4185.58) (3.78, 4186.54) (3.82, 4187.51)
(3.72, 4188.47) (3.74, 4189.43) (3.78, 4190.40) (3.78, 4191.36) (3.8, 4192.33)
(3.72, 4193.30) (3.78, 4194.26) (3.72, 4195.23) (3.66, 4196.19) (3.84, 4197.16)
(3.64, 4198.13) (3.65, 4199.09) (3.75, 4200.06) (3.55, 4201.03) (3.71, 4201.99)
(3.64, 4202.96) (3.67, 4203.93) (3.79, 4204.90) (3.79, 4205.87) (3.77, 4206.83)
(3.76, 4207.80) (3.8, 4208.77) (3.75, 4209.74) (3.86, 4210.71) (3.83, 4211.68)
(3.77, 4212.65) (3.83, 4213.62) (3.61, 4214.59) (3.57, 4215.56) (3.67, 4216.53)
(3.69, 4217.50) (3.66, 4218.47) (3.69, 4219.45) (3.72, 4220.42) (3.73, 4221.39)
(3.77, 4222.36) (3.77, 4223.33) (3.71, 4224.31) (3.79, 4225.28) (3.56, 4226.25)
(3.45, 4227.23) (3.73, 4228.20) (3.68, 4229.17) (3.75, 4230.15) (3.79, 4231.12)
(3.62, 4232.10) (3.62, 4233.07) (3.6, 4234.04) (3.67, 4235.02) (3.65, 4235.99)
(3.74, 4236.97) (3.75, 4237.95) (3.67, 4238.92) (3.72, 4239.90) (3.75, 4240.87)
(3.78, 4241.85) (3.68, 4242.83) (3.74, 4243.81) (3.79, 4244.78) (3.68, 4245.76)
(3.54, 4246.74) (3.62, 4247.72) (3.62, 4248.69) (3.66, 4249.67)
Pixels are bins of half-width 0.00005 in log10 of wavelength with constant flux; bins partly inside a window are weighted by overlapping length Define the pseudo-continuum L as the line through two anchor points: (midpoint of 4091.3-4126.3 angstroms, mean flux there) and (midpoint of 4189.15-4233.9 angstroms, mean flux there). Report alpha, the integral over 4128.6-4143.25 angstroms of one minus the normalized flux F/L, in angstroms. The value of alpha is -2.5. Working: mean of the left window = 2.97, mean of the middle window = 3.72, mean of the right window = 3.72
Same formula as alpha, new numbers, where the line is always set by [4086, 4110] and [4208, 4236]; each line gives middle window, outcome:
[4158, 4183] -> -3.6 angstroms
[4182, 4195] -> -1.2 angstroms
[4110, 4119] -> -1.5 angstroms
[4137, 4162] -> -4.9 angstroms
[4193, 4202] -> -0.5 angstroms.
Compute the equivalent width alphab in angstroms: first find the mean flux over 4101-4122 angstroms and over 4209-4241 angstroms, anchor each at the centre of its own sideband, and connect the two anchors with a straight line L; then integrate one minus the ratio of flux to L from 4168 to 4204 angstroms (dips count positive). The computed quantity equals -3.2 angstroms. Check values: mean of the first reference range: 2.96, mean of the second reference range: 3.7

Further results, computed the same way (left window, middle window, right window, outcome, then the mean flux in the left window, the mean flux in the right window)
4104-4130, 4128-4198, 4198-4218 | -4.6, 3.33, 3.72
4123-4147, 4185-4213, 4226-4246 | -0.4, 3.71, 3.69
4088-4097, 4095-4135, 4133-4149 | 4.0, 3.19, 3.75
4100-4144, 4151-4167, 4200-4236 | -1.5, 3.3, 3.71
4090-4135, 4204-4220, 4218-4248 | -0.7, 3.13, 3.69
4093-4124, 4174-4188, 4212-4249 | -1.7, 2.91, 3.69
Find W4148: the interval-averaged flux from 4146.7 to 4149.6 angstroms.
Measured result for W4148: 3.8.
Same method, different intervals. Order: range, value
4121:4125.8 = 3.64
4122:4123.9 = 3.63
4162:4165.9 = 3.79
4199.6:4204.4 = 3.66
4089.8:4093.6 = 3.31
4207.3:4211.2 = 3.79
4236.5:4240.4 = 3.72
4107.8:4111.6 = 3.04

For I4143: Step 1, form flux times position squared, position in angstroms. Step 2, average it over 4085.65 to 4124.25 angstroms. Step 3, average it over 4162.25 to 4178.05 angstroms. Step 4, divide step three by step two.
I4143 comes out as 1.3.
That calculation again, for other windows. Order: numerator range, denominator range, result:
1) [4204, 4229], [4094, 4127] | 1.32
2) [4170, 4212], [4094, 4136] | 1.24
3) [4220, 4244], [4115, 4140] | 1.07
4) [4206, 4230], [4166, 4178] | 1.00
